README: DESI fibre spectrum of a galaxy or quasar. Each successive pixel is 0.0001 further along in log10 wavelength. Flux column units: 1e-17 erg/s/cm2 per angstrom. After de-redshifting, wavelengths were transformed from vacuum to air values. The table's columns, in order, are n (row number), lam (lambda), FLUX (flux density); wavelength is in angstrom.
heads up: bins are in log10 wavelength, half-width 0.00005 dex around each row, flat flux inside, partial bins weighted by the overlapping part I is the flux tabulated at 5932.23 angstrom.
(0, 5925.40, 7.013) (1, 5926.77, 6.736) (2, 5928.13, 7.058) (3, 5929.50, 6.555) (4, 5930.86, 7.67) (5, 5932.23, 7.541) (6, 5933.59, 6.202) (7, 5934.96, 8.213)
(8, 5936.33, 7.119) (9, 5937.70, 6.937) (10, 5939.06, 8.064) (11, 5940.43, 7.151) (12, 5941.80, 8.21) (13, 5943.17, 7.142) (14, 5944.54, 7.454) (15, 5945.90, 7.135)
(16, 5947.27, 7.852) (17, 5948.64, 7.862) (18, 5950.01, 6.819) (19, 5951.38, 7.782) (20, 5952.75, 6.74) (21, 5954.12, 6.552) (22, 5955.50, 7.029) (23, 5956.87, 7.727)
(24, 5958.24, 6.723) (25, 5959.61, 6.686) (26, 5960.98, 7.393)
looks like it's 7.541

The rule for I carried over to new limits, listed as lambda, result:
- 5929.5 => 6.555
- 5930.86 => 7.67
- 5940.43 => 7.151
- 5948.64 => 7.862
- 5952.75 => 6.74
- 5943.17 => 7.142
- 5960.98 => 7.393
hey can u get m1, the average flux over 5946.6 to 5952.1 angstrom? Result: 7.57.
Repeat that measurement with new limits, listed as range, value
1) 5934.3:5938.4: 7.42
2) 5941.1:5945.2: 7.59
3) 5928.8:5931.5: 7.11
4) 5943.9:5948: 7.5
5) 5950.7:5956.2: 7.02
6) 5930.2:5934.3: 7.14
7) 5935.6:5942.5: 7.49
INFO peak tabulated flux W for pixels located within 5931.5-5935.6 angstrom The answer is 8.213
